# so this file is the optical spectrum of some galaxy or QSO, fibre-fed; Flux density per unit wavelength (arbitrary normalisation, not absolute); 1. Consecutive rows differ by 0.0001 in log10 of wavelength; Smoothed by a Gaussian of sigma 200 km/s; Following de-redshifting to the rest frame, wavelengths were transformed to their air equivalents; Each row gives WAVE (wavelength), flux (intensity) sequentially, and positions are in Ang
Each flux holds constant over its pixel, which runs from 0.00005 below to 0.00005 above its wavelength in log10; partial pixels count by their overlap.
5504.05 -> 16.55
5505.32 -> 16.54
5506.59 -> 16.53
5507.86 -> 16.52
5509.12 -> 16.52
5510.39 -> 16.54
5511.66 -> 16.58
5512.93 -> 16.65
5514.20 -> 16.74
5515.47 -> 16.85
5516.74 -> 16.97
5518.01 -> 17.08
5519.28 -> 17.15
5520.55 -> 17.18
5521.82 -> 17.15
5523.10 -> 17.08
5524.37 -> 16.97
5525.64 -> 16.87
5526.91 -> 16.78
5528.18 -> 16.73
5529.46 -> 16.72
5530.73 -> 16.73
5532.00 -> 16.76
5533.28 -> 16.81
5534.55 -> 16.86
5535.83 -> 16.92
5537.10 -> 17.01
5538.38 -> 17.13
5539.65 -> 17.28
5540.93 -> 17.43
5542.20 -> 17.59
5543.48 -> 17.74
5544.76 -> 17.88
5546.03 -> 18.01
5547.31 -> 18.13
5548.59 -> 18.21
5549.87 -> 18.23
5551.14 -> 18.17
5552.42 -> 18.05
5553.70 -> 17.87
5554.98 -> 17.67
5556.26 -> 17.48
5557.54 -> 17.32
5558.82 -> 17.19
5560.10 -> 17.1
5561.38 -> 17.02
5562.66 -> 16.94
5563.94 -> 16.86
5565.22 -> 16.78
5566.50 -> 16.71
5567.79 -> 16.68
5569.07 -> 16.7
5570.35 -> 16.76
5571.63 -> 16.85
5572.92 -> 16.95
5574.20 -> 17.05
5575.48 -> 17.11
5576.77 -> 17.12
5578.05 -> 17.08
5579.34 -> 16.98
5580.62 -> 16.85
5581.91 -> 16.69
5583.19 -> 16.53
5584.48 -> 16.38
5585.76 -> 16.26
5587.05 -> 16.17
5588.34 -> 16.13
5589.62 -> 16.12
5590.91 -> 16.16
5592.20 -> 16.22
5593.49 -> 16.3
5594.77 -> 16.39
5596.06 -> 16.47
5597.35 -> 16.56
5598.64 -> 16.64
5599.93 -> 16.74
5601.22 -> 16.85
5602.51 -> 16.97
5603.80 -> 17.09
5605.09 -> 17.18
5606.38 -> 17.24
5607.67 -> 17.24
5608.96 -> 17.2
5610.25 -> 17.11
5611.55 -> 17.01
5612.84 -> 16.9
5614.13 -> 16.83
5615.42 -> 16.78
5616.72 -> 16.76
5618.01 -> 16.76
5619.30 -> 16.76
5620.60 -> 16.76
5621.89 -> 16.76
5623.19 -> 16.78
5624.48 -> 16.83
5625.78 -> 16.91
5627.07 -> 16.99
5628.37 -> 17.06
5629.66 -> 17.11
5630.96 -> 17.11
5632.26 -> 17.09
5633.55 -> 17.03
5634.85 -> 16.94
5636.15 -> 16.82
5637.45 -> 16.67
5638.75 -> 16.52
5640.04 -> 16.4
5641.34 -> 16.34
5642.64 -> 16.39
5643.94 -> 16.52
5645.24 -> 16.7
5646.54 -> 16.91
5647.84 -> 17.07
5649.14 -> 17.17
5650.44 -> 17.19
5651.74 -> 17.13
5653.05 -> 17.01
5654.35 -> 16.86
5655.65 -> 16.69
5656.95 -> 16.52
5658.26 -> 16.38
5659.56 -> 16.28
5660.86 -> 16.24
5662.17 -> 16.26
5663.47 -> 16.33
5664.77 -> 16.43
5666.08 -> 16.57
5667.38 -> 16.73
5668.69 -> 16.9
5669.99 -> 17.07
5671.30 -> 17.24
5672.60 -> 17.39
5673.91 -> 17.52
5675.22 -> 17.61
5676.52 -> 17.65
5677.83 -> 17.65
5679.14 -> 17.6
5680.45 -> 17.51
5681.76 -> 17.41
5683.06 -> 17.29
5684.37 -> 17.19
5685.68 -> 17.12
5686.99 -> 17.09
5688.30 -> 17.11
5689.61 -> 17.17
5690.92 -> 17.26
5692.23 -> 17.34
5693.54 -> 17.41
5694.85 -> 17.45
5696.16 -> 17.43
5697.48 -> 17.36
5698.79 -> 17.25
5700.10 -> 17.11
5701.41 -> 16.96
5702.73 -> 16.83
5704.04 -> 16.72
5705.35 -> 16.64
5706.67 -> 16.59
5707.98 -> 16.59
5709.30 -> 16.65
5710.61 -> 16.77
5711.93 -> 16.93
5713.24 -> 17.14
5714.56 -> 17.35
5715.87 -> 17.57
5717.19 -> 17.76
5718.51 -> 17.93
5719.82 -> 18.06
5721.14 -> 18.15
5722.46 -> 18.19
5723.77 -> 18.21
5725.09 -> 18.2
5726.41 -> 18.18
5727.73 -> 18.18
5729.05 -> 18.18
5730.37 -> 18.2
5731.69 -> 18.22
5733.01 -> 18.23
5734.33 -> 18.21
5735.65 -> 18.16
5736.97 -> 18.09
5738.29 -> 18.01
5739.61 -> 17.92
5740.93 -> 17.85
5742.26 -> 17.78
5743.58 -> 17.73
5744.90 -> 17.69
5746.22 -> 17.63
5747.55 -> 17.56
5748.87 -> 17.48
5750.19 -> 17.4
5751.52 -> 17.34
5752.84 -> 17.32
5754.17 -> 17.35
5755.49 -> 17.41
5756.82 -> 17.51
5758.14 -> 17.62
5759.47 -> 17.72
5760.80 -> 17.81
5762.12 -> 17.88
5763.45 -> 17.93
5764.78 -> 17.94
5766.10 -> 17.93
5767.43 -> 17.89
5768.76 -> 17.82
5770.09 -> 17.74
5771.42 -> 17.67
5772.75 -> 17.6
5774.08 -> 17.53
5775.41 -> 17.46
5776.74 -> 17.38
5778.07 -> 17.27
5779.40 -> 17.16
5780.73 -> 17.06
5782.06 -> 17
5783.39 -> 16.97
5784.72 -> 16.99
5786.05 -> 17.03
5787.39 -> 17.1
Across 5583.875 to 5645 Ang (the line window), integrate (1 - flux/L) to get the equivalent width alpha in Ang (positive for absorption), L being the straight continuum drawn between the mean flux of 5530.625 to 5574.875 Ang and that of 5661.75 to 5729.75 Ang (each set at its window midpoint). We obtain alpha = 2.0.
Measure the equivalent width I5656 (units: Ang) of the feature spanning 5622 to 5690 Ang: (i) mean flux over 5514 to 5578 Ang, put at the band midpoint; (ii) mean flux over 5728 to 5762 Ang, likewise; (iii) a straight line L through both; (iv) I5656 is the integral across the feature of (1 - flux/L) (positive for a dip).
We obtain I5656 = 2.3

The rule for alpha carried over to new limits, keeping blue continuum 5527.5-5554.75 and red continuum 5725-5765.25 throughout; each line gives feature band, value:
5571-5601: 1.6 Ang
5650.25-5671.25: 1.2 Ang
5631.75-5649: 0.9 Ang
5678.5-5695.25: 0.4 Ang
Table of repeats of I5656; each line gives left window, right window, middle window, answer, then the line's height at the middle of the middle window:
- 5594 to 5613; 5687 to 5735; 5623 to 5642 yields 0.2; 17.1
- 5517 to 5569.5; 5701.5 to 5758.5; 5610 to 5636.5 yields 0.8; 17.4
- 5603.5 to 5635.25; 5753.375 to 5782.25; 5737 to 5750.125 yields -0.2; 17.5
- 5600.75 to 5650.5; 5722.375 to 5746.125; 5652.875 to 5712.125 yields 1.7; 17.5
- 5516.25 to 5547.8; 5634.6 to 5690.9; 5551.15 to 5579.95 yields 0.0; 17.1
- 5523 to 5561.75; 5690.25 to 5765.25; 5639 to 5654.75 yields 0.6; 17.5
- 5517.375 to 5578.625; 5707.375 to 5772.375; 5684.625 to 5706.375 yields 0.6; 17.6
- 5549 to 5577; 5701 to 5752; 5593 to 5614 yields 0.5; 17.3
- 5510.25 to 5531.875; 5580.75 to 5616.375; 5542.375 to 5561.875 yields -1.1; 16.8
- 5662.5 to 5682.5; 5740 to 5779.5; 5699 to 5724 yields 0.2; 17.4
